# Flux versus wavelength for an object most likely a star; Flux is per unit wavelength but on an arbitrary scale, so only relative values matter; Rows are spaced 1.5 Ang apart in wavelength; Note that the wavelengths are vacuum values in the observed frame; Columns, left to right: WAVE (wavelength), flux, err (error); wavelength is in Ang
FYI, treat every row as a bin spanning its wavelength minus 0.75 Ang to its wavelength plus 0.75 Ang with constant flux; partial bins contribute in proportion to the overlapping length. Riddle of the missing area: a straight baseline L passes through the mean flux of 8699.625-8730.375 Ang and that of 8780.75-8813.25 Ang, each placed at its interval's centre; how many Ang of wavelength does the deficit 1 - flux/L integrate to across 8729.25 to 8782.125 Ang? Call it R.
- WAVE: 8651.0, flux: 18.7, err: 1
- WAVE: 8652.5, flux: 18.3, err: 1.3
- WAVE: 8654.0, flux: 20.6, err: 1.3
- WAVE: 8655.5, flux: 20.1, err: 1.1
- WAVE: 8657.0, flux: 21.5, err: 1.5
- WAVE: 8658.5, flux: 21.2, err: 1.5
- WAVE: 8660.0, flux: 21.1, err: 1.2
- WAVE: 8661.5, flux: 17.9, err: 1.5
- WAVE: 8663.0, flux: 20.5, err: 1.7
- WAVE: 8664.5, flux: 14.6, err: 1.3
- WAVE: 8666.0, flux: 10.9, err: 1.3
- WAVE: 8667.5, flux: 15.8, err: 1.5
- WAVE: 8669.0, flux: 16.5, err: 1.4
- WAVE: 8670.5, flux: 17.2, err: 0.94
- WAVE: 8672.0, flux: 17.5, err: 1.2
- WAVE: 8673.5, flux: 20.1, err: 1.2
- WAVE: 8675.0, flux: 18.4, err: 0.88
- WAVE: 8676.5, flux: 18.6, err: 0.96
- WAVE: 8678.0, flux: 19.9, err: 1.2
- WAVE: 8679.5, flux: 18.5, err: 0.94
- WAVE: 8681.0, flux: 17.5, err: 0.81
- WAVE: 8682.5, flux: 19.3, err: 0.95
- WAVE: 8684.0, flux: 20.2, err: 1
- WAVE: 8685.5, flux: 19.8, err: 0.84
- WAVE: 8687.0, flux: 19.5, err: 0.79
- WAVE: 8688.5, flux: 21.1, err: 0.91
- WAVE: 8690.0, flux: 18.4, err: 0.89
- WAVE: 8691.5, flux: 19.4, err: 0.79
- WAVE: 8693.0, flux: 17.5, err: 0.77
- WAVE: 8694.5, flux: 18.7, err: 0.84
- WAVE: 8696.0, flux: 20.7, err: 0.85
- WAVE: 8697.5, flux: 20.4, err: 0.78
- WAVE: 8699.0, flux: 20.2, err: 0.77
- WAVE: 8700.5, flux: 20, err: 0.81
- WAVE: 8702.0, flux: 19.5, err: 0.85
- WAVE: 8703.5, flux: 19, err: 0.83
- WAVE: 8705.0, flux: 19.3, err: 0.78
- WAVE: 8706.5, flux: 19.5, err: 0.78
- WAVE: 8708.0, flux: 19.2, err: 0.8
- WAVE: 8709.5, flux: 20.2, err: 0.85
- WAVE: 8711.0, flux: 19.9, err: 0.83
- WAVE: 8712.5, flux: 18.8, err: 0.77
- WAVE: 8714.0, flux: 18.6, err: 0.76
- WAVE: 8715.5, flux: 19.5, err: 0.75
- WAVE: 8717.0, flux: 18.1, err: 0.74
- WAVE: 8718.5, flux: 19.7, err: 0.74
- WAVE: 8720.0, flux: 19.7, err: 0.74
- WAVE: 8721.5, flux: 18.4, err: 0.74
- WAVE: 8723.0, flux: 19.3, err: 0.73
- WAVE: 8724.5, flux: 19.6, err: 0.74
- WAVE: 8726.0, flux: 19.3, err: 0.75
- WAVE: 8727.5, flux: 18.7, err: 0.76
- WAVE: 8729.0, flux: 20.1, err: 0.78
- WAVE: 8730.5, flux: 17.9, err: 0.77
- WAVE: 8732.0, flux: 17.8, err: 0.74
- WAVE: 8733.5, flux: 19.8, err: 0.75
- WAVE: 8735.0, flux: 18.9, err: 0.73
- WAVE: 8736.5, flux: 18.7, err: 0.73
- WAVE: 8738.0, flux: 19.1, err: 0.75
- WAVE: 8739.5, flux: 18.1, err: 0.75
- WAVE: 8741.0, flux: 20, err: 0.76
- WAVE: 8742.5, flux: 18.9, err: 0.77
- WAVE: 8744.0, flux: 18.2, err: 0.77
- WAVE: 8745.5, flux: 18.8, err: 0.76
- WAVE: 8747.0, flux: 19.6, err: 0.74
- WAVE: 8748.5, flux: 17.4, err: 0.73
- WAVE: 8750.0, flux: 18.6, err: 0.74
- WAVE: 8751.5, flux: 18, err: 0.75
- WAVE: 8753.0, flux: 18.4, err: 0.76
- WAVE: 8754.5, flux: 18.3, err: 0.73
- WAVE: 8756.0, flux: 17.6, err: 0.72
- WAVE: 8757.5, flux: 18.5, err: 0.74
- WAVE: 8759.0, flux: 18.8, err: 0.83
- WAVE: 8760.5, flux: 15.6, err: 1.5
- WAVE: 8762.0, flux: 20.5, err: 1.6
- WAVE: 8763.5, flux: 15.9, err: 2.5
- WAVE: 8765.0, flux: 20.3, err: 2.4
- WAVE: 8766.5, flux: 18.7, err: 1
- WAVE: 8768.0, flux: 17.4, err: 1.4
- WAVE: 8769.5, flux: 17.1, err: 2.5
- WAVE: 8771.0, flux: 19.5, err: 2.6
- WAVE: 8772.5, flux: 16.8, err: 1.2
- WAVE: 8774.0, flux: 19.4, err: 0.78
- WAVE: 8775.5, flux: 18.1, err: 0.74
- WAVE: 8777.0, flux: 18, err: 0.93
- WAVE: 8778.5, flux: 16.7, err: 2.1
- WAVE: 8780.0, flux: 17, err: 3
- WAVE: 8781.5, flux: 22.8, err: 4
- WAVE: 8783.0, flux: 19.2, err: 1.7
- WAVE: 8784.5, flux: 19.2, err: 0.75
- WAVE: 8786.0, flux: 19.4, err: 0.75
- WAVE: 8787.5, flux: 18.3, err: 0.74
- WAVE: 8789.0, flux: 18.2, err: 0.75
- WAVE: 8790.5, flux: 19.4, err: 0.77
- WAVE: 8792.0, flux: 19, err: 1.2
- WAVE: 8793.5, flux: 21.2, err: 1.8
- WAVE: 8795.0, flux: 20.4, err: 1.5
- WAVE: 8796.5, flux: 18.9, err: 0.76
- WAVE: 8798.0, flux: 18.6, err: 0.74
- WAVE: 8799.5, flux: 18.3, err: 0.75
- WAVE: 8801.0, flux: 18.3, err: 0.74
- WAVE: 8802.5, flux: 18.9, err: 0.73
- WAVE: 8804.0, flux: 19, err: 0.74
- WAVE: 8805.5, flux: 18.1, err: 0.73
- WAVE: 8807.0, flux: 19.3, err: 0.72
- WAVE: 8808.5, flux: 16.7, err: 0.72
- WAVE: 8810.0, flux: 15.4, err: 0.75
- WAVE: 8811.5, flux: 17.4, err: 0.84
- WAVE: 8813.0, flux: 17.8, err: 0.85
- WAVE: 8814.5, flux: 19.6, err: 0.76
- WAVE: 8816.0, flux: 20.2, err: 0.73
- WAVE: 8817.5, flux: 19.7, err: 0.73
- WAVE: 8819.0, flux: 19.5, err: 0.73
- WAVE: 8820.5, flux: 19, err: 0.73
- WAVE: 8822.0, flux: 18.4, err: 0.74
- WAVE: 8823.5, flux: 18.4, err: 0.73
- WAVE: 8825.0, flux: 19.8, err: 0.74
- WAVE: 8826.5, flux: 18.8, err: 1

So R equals 1.7 Ang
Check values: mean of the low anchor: 19.3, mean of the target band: 18.4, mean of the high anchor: 18.8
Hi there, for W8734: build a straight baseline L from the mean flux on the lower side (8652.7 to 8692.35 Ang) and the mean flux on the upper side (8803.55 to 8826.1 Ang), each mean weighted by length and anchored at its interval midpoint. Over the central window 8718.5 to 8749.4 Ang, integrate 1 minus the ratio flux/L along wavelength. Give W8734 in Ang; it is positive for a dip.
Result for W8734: -0.5 Ang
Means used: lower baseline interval 18.7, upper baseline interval 18.6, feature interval 18.9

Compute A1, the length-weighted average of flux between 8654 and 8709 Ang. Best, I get 18.9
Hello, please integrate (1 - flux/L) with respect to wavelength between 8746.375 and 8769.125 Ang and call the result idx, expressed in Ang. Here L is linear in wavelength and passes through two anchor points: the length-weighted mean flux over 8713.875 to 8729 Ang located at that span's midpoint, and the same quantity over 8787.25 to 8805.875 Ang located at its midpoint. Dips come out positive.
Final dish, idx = 1.0 Ang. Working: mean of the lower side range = 19.2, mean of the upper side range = 19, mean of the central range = 18.2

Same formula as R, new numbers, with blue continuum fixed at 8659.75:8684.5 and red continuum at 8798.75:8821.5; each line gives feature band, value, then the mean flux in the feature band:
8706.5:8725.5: -1.3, 19.3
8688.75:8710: -1.8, 19.5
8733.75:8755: -0.6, 18.7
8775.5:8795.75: -0.8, 19.1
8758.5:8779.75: 0.3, 18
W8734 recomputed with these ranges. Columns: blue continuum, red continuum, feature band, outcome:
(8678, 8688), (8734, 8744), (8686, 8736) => -0.6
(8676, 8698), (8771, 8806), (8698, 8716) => -0.3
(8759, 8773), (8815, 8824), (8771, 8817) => 0.0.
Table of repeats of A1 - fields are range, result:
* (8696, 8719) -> 19.5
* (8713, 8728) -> 19.1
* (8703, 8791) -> 18.7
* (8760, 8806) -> 18.7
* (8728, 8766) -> 18.6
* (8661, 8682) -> 17.4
